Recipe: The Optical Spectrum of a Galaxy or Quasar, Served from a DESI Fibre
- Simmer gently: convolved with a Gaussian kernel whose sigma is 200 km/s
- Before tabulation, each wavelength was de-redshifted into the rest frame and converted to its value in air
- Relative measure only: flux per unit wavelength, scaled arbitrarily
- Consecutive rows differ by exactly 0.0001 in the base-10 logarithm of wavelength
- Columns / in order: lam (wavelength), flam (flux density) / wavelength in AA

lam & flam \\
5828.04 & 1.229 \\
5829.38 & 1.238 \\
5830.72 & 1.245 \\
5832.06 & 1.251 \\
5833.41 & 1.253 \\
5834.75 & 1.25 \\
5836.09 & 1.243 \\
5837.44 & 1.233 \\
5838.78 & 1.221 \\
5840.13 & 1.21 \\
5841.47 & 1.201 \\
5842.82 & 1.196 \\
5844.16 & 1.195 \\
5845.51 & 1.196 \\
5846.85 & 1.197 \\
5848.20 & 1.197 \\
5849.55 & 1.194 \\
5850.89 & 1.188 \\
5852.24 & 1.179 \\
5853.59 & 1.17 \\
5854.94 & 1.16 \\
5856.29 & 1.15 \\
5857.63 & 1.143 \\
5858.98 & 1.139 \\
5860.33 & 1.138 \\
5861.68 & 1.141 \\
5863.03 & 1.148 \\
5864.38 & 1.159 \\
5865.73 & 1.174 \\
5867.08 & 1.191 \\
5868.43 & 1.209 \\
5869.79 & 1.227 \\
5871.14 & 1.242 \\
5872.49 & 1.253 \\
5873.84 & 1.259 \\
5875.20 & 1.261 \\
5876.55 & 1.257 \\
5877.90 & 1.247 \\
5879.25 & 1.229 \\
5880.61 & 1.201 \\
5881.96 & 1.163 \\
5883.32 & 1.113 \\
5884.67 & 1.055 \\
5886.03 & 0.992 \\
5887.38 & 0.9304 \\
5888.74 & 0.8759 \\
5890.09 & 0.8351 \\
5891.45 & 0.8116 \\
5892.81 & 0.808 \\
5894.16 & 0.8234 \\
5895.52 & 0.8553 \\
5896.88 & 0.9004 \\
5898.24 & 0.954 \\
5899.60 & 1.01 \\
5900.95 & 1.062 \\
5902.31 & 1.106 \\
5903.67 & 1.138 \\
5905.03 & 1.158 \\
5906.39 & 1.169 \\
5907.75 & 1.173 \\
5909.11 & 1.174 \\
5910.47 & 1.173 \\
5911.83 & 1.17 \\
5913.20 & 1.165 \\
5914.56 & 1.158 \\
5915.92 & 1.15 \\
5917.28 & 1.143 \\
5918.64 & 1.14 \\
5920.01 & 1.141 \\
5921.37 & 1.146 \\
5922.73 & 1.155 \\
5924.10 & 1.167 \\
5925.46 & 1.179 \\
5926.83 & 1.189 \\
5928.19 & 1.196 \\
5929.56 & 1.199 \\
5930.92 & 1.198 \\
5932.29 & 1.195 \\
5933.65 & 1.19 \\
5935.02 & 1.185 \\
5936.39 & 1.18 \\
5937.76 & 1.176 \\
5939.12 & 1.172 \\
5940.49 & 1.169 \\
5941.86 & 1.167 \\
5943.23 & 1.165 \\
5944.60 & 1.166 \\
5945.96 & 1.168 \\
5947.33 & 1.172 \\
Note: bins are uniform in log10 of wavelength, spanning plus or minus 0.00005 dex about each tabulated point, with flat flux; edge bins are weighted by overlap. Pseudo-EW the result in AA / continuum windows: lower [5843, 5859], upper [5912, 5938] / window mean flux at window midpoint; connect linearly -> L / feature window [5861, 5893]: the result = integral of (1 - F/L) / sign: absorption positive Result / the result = 1.5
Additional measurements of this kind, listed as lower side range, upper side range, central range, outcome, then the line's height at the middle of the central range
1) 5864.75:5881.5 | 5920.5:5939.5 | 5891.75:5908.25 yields 2.7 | 1.21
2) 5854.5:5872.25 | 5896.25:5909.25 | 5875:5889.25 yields 0.2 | 1.13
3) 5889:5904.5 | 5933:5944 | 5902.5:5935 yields -3.3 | 1.06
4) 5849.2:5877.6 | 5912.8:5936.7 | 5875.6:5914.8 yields 4.0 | 1.18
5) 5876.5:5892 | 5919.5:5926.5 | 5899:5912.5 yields -0.3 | 1.11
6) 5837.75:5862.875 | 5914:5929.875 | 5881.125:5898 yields 3.4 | 1.17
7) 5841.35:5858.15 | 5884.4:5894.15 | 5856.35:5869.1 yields -0.9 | 1.09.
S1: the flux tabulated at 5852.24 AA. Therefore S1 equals 1.179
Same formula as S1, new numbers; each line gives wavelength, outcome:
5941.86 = 1.167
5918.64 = 1.14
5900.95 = 1.062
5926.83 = 1.189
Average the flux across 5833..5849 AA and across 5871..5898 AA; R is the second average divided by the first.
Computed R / 0.9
